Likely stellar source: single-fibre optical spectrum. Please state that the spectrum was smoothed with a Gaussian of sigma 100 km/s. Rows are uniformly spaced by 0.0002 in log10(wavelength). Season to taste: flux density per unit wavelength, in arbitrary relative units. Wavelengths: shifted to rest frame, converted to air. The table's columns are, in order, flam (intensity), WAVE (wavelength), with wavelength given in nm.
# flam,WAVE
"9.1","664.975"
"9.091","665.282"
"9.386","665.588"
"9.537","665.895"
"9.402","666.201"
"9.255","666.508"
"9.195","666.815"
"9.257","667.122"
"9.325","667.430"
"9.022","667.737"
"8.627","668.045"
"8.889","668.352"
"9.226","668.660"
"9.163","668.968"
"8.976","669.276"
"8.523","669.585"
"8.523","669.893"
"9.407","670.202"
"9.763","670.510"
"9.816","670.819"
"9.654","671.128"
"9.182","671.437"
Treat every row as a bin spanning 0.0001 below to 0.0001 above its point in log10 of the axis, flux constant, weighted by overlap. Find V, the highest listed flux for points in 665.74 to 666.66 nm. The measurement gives 9.537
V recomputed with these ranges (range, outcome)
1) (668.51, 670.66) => 9.763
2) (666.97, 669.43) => 9.325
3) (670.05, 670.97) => 9.816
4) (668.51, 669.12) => 9.226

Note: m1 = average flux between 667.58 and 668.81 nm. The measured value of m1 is 8.95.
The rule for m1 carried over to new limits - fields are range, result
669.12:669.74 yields 8.75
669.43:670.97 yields 9.2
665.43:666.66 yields 9.4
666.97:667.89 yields 9.2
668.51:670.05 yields 8.88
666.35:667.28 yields 9.23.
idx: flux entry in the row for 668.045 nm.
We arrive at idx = 8.627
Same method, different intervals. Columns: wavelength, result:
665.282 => 9.091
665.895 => 9.537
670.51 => 9.763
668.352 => 8.889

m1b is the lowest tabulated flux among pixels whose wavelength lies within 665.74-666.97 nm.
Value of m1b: 9.195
